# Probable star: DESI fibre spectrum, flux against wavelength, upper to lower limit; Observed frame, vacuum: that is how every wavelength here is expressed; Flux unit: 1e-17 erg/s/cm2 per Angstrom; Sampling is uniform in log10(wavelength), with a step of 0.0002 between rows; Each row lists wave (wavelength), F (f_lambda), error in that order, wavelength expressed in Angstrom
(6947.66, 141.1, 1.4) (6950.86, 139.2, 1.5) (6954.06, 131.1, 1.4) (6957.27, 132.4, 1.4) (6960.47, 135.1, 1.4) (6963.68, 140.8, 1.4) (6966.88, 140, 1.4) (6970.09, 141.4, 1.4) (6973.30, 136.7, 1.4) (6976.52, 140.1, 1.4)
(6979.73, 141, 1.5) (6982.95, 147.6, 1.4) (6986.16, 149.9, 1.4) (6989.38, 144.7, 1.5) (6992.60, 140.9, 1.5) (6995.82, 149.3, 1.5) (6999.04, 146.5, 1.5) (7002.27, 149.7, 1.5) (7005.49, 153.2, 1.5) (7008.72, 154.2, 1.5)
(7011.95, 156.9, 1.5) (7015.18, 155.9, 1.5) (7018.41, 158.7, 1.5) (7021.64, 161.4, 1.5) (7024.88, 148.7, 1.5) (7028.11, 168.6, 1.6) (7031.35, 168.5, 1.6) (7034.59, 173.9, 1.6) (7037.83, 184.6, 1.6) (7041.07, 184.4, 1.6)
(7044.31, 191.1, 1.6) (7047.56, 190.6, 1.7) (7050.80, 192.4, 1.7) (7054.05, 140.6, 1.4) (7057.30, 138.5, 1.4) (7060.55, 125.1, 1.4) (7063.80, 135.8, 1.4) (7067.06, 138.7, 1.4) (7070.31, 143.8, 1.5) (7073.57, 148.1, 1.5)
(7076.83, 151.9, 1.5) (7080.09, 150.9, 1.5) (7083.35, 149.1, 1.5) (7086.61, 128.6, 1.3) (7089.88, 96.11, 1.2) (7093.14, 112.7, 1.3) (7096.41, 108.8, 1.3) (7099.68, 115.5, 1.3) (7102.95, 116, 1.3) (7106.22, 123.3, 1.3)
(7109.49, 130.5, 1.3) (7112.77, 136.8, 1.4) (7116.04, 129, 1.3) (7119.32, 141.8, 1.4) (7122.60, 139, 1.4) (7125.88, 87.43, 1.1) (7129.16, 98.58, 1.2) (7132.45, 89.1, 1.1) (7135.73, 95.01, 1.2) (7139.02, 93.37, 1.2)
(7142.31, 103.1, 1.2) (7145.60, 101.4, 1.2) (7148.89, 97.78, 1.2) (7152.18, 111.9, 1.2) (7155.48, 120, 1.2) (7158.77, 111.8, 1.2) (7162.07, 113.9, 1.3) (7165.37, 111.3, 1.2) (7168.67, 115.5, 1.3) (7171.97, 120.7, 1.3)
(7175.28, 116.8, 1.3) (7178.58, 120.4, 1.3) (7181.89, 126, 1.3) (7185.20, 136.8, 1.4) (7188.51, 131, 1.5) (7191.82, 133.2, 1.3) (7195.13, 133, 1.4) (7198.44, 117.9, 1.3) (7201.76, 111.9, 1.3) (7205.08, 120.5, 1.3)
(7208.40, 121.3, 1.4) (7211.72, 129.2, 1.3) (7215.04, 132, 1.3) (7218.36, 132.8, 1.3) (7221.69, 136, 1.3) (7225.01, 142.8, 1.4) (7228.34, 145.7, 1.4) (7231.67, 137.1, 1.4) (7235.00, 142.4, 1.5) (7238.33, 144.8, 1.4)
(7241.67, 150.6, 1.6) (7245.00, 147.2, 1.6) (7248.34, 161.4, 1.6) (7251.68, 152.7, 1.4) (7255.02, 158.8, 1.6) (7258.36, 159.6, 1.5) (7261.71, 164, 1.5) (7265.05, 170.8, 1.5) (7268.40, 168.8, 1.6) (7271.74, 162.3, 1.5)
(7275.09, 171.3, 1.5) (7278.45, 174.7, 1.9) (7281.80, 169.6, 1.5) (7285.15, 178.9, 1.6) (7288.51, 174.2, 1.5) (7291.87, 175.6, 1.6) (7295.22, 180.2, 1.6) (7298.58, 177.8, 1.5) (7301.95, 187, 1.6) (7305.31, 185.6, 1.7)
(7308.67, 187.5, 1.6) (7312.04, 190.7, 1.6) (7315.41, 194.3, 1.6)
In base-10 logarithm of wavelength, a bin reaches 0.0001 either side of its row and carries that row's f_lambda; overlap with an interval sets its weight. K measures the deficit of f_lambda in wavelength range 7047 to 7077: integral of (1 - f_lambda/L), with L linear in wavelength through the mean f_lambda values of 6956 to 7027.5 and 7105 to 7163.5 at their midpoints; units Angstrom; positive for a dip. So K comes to -4.4 Angstrom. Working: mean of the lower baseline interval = 147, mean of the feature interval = 149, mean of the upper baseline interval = 112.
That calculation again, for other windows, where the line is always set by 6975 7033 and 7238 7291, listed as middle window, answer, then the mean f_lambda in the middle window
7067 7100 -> 5.1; 132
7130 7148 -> 7.0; 96.5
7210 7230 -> 3.1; 136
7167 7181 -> 3.6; 119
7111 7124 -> 1.7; 137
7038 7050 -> -2.7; 189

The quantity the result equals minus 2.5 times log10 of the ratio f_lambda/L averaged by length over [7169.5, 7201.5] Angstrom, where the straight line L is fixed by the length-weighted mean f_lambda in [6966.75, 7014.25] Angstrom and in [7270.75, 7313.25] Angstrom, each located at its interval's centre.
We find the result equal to 0.31 mag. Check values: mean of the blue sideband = 146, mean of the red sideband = 178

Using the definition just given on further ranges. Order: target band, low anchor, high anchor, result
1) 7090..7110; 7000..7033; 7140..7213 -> 0.18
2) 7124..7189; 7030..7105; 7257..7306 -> 0.40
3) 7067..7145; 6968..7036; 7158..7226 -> 0.13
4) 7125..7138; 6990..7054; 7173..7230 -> 0.46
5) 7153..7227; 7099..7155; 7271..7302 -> 0.11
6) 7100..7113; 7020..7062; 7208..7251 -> 0.26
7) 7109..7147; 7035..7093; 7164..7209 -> 0.22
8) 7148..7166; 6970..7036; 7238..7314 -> 0.40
